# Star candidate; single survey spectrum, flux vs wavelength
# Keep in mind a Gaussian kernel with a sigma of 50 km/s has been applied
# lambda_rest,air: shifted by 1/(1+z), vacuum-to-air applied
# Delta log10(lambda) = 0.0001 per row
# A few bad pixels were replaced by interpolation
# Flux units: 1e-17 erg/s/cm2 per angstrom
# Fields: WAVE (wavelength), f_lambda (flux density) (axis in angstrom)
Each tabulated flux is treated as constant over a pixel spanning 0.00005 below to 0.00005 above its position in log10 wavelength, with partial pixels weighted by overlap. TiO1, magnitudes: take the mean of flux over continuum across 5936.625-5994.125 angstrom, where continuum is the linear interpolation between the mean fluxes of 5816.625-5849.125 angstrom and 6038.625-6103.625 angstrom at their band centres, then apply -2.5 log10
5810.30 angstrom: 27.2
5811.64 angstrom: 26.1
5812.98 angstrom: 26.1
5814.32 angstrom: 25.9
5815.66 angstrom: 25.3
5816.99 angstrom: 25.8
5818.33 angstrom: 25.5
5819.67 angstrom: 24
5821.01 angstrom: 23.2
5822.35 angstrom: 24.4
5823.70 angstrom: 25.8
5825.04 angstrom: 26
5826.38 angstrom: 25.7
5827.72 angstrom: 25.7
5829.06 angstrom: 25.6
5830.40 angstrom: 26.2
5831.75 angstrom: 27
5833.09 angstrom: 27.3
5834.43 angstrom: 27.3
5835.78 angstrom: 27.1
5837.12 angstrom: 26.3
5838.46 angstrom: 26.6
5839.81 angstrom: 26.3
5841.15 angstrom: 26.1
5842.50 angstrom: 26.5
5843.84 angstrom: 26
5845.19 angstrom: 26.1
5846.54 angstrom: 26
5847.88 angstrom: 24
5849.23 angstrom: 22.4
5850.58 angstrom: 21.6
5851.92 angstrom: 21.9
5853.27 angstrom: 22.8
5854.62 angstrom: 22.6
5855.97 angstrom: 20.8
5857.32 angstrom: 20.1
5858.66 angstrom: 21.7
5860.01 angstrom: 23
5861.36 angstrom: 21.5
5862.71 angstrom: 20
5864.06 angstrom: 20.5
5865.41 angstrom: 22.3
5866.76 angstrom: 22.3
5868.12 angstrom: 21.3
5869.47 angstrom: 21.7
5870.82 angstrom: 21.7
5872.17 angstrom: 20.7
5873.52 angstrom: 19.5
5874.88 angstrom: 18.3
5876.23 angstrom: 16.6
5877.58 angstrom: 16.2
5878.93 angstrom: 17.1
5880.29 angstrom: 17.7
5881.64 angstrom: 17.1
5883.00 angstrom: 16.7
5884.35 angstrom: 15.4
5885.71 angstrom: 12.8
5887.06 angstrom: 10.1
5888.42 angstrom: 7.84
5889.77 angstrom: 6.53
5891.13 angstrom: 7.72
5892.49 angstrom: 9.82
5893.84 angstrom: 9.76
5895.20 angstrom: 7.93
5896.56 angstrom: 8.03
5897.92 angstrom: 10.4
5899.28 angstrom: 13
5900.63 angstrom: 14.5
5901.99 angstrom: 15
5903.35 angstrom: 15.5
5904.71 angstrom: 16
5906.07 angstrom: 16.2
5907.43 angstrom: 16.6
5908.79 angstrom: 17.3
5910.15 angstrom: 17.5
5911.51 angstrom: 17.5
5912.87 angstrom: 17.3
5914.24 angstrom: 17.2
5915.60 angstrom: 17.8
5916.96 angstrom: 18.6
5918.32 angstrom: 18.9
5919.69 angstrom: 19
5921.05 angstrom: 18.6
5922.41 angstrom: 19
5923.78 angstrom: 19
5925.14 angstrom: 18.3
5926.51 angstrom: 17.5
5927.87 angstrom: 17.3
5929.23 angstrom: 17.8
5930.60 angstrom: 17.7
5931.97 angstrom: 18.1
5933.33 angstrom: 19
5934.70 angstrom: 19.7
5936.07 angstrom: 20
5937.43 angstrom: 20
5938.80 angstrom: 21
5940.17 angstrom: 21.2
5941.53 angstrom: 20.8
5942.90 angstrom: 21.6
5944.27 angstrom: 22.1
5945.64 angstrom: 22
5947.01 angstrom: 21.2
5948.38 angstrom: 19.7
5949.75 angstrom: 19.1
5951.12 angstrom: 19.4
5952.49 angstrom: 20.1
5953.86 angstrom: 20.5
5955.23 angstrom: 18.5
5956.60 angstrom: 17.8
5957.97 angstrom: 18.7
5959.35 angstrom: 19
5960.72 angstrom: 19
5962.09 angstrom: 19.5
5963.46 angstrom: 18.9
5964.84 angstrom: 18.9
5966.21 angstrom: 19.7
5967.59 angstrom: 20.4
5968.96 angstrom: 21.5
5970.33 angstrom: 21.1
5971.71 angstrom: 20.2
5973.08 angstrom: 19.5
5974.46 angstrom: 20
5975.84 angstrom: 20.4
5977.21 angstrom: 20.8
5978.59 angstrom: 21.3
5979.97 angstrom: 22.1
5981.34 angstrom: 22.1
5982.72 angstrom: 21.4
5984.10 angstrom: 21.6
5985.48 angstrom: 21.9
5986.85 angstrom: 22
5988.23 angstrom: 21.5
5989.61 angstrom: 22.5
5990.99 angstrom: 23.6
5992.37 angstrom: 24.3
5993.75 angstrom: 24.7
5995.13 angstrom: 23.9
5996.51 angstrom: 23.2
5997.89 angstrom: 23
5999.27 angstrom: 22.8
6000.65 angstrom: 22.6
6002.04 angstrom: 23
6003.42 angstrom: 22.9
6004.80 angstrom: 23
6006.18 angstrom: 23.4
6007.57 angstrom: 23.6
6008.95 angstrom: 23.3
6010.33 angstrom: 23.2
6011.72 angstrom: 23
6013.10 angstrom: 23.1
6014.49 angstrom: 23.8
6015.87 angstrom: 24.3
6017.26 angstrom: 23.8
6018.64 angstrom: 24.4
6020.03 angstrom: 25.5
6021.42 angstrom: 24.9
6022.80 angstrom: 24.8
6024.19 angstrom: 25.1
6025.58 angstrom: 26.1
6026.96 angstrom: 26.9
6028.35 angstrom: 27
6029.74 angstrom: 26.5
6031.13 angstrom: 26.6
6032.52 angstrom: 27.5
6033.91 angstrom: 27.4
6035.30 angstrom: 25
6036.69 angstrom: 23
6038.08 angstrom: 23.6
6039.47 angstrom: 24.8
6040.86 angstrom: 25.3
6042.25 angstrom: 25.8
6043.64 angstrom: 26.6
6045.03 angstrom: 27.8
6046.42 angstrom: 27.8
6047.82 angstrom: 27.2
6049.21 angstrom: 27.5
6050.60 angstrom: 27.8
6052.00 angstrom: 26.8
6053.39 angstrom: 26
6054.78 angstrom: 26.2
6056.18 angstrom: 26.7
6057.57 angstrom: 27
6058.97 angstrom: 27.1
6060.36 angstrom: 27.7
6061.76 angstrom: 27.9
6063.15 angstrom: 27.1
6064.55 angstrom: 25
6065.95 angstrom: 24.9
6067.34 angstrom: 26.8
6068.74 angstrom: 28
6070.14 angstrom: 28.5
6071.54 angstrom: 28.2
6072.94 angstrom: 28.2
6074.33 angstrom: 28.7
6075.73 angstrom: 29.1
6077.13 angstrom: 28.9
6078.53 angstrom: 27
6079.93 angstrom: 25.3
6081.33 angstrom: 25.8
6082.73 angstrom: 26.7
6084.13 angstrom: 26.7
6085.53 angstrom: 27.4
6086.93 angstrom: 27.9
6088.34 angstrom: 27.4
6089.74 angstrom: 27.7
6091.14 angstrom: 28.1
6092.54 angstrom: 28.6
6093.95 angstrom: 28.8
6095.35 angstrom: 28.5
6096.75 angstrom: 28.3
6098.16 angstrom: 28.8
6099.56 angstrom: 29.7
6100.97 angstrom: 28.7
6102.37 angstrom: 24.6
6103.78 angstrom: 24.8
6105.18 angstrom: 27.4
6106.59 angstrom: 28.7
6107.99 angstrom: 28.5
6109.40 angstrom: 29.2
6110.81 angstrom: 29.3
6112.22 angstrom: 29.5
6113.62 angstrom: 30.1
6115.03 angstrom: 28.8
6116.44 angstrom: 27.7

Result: 0.27 mag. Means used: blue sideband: 25.8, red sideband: 27.3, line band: 20.7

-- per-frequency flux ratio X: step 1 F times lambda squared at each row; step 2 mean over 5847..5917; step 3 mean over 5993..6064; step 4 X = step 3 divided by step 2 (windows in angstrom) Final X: 1.55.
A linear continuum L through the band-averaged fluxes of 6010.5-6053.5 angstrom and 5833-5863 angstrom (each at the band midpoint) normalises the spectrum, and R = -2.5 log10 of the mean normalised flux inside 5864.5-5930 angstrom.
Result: 0.46 mag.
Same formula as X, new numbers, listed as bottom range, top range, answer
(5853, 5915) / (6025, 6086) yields 1.72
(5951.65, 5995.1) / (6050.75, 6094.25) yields 1.36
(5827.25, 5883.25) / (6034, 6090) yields 1.27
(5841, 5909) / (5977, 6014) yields 1.33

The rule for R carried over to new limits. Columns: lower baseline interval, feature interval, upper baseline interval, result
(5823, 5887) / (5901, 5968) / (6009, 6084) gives 0.263 mag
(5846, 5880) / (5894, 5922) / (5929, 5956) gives 0.294 mag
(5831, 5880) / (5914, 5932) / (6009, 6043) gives 0.282 mag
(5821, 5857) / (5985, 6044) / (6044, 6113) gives 0.112 mag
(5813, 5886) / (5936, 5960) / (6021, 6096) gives 0.221 mag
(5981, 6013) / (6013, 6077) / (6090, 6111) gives -0.044 mag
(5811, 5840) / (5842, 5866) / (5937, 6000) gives 0.099 mag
